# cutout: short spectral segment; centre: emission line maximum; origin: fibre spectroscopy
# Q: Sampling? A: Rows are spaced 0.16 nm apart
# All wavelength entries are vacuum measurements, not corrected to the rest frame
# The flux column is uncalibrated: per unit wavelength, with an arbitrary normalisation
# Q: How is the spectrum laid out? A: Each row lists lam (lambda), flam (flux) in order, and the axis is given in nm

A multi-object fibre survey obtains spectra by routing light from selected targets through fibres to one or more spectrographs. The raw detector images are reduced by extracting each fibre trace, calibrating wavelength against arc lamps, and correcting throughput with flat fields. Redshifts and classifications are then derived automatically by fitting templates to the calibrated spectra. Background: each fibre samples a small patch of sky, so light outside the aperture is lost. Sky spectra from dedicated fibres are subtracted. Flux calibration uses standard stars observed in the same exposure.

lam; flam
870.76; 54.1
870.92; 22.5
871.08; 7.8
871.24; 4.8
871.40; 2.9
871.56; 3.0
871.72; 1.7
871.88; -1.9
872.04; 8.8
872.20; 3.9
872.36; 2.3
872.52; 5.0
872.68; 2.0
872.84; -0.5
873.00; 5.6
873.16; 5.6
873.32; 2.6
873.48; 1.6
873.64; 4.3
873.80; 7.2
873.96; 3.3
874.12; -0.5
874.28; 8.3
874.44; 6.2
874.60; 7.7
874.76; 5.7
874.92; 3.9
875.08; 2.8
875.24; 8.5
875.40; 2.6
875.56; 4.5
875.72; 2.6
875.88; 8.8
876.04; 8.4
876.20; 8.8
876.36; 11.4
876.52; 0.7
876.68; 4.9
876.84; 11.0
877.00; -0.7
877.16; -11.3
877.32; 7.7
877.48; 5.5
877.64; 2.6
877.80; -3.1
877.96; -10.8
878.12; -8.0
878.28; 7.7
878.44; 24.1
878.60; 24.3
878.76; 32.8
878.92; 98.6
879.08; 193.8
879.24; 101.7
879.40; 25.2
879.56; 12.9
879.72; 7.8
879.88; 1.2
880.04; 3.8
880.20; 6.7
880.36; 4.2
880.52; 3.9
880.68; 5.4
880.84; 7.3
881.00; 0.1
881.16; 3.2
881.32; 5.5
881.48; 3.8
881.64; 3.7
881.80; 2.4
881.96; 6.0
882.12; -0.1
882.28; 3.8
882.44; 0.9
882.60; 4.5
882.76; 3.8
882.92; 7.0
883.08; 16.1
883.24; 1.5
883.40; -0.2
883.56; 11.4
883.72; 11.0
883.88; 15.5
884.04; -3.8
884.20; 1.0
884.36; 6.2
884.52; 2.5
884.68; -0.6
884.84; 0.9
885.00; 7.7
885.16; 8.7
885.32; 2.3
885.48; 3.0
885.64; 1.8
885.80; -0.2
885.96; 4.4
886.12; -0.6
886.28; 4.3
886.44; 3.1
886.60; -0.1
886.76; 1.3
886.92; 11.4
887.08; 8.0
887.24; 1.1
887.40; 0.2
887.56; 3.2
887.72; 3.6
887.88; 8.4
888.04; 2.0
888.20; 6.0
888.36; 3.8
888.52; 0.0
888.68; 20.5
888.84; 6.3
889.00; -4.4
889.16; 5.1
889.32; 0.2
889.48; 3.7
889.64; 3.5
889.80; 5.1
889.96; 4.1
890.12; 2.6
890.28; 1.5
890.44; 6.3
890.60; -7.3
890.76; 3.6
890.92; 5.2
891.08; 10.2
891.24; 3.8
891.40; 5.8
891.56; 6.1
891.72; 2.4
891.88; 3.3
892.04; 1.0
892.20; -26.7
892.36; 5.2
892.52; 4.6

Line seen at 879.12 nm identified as [O III]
